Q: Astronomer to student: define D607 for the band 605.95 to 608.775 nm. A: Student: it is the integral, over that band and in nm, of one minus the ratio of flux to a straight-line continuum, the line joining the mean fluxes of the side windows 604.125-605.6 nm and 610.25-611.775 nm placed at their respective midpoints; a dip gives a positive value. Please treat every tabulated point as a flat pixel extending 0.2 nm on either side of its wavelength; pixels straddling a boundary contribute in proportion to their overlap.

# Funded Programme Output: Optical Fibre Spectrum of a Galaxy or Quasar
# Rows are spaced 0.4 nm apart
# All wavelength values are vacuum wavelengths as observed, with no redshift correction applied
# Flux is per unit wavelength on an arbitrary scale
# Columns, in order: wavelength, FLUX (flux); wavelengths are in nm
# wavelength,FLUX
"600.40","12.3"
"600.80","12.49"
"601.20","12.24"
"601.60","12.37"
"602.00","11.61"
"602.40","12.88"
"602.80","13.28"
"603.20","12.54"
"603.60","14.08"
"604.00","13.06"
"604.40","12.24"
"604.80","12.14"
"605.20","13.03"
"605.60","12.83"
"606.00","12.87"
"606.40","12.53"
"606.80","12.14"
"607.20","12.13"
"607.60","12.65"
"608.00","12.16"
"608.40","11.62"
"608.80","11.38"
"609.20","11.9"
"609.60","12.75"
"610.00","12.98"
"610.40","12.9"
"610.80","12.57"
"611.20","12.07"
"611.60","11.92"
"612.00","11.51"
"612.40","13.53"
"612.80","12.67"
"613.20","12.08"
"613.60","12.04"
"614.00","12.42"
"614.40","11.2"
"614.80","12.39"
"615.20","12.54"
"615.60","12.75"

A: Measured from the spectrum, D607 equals 0.058 nm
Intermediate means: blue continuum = 12.5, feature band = 12.2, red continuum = 12.4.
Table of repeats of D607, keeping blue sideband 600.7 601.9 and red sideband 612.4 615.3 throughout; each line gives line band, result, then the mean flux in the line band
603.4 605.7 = -0.11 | 12.9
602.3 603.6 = -0.08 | 13.1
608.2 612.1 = 0.03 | 12.2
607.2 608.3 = 0.00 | 12.3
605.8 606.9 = -0.02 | 12.5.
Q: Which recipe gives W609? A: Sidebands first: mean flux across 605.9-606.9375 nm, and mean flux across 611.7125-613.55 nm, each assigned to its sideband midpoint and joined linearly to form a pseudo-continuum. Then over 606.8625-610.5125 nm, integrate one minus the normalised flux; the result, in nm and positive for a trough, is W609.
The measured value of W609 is 0.06 nm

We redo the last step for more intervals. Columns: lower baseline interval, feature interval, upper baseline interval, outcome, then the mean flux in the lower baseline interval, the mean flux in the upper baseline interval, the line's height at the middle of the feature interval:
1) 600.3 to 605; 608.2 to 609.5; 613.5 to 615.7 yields 0.071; 12.6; 12.2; 12.4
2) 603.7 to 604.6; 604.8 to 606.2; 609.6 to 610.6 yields 0.003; 12.8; 12.9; 12.8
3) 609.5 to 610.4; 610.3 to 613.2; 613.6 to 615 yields 0.025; 12.9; 12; 12.5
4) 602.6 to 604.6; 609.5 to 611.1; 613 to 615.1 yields -0.045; 13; 12.1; 12.4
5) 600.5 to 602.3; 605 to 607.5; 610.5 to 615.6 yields -0.070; 12.2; 12.3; 12.2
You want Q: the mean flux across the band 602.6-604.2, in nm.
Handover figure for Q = 13.2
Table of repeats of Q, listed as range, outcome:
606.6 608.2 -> 12.3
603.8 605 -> 12.5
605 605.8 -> 12.9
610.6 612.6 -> 12.3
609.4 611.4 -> 12.7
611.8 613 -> 12.6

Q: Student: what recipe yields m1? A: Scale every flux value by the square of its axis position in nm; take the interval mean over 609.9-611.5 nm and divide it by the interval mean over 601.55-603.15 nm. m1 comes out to 1.03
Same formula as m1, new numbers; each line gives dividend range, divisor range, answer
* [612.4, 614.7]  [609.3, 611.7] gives 0.99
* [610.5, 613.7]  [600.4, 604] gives 1.00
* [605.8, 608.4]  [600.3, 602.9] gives 1.01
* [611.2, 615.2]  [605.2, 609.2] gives 1.01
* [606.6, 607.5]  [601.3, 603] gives 0.99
